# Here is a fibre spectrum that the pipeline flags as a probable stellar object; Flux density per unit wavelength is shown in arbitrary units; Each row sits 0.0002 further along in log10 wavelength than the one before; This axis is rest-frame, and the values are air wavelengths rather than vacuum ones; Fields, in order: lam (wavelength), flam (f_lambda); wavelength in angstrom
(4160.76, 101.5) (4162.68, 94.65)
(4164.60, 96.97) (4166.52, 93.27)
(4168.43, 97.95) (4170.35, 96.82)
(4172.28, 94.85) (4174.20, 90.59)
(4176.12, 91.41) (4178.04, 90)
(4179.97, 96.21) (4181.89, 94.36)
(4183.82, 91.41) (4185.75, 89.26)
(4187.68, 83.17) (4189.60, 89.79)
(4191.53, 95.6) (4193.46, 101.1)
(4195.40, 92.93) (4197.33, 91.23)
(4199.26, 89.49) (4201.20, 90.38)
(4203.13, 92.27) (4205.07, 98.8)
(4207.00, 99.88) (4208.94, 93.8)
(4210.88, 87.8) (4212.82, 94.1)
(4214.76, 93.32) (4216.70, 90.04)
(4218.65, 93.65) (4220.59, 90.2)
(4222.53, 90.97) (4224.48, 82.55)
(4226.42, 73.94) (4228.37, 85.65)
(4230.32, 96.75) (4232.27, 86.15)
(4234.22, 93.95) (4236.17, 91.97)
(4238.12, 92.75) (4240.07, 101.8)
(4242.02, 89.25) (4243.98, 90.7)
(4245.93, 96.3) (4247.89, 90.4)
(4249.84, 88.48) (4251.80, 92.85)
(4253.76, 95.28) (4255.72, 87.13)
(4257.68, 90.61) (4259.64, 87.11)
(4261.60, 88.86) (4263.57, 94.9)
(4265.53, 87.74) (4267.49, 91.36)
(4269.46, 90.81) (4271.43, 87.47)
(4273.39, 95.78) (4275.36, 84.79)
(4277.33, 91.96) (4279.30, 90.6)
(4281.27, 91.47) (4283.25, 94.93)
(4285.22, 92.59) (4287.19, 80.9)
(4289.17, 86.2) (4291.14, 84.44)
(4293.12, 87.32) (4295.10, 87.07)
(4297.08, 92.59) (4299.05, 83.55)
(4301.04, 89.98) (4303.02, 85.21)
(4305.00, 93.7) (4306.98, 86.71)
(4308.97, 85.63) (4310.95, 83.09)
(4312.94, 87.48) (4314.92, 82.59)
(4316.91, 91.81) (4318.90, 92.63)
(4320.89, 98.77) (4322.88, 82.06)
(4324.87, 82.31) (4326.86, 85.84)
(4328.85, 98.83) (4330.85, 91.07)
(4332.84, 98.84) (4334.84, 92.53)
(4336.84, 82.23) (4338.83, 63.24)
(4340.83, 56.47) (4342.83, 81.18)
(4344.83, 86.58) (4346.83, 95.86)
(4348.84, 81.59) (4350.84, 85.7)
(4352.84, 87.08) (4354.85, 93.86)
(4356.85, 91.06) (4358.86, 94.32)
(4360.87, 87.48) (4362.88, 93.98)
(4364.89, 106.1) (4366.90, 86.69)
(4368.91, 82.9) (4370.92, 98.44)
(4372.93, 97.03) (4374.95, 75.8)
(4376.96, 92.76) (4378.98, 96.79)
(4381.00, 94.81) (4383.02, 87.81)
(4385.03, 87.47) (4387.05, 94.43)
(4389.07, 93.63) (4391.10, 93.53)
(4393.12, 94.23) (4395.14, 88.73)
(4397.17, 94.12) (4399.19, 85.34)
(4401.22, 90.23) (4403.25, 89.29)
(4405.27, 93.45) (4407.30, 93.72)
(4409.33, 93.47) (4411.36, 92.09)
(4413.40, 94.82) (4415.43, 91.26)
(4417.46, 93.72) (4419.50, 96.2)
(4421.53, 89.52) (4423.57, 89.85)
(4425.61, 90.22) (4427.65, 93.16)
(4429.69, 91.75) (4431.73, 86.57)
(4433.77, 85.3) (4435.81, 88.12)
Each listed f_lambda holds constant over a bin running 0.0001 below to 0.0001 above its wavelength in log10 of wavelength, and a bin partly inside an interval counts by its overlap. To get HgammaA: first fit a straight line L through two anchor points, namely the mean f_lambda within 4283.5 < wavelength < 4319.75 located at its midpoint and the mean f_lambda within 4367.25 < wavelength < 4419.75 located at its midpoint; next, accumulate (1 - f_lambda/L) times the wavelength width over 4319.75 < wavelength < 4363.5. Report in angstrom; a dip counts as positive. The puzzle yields 1.2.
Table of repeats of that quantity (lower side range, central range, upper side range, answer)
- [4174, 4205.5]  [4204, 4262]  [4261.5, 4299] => -0.21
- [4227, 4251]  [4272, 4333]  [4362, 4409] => 1.90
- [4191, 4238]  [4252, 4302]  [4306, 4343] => -0.77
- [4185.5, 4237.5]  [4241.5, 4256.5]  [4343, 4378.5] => -0.09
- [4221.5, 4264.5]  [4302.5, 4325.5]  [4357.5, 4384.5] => 0.85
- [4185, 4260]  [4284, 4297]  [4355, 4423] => 0.65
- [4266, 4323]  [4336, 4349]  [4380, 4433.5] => 1.75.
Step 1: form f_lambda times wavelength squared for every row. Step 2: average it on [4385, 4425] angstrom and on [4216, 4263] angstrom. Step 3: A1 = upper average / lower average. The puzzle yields 1.10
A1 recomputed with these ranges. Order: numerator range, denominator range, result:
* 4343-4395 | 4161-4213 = 1.06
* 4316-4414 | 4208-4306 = 1.05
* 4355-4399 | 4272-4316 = 1.08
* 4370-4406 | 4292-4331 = 1.07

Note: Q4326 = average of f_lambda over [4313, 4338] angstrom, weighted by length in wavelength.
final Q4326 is 89.7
